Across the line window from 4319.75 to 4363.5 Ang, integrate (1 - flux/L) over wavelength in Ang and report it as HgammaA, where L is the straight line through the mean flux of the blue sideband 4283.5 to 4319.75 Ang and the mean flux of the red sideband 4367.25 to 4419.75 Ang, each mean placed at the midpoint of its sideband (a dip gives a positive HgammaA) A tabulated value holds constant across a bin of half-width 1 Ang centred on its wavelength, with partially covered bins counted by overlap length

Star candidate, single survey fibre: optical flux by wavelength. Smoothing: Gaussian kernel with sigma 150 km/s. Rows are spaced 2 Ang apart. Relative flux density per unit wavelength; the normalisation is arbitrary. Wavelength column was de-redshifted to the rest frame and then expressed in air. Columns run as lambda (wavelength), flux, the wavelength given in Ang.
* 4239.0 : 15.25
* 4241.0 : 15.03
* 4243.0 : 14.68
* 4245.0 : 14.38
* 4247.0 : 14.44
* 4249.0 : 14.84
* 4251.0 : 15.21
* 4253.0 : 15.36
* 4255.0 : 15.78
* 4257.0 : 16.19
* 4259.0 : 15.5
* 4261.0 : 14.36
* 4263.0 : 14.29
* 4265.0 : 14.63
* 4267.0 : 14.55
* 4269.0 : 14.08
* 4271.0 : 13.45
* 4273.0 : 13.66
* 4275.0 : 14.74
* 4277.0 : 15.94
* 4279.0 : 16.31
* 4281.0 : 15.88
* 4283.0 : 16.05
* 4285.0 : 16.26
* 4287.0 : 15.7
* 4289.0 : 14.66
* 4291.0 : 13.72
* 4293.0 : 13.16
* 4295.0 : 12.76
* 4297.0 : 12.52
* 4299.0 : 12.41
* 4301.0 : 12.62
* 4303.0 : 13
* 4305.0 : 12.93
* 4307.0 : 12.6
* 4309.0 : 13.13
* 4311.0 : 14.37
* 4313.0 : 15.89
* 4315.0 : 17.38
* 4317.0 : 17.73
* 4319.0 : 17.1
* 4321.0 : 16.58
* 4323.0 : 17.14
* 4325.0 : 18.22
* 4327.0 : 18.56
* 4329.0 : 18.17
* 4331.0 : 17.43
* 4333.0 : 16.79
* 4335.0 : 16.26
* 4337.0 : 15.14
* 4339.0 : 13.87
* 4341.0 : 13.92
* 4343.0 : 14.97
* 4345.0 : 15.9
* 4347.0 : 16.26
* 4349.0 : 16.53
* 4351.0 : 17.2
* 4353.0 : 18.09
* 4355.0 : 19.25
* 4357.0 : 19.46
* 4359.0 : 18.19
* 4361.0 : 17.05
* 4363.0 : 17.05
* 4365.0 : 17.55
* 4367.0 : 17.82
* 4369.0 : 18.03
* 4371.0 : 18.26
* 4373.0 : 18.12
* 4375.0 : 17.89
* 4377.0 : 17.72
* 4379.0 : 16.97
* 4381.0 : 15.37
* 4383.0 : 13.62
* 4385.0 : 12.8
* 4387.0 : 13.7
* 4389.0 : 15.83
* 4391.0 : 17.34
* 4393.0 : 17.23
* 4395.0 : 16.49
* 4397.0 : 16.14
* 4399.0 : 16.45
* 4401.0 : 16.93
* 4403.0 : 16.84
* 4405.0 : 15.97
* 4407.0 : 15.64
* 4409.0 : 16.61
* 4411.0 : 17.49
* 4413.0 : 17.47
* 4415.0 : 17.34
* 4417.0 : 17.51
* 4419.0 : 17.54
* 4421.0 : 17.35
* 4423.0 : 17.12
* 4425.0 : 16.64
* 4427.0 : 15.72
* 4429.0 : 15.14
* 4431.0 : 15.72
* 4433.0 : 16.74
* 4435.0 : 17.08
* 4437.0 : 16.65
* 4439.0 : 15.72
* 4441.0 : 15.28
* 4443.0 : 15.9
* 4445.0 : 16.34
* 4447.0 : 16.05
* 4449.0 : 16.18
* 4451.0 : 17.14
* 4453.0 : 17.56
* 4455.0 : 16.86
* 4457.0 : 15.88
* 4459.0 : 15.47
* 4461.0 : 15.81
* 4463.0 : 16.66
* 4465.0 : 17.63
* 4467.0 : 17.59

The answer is -4.5 Ang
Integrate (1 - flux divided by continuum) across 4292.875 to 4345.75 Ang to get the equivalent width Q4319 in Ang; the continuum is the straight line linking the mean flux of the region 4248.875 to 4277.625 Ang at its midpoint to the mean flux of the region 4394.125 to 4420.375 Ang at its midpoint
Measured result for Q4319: 1.3 Ang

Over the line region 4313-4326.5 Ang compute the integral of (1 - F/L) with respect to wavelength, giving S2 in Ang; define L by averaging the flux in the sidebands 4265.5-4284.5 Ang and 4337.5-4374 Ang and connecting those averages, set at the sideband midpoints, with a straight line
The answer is -1.0 Ang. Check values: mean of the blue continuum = 15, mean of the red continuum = 17.1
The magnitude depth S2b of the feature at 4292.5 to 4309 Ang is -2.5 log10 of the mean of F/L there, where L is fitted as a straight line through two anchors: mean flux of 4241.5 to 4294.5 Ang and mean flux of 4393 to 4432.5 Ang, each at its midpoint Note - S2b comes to 0.20 mag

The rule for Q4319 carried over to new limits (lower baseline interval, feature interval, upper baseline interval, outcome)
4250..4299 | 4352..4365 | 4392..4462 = -2.0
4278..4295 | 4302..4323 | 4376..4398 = 0.1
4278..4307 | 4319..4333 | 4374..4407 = -2.7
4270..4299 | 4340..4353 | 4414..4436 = -0.4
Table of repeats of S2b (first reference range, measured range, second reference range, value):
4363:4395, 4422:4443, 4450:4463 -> 0.02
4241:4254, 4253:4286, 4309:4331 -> 0.03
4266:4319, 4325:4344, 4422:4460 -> -0.09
